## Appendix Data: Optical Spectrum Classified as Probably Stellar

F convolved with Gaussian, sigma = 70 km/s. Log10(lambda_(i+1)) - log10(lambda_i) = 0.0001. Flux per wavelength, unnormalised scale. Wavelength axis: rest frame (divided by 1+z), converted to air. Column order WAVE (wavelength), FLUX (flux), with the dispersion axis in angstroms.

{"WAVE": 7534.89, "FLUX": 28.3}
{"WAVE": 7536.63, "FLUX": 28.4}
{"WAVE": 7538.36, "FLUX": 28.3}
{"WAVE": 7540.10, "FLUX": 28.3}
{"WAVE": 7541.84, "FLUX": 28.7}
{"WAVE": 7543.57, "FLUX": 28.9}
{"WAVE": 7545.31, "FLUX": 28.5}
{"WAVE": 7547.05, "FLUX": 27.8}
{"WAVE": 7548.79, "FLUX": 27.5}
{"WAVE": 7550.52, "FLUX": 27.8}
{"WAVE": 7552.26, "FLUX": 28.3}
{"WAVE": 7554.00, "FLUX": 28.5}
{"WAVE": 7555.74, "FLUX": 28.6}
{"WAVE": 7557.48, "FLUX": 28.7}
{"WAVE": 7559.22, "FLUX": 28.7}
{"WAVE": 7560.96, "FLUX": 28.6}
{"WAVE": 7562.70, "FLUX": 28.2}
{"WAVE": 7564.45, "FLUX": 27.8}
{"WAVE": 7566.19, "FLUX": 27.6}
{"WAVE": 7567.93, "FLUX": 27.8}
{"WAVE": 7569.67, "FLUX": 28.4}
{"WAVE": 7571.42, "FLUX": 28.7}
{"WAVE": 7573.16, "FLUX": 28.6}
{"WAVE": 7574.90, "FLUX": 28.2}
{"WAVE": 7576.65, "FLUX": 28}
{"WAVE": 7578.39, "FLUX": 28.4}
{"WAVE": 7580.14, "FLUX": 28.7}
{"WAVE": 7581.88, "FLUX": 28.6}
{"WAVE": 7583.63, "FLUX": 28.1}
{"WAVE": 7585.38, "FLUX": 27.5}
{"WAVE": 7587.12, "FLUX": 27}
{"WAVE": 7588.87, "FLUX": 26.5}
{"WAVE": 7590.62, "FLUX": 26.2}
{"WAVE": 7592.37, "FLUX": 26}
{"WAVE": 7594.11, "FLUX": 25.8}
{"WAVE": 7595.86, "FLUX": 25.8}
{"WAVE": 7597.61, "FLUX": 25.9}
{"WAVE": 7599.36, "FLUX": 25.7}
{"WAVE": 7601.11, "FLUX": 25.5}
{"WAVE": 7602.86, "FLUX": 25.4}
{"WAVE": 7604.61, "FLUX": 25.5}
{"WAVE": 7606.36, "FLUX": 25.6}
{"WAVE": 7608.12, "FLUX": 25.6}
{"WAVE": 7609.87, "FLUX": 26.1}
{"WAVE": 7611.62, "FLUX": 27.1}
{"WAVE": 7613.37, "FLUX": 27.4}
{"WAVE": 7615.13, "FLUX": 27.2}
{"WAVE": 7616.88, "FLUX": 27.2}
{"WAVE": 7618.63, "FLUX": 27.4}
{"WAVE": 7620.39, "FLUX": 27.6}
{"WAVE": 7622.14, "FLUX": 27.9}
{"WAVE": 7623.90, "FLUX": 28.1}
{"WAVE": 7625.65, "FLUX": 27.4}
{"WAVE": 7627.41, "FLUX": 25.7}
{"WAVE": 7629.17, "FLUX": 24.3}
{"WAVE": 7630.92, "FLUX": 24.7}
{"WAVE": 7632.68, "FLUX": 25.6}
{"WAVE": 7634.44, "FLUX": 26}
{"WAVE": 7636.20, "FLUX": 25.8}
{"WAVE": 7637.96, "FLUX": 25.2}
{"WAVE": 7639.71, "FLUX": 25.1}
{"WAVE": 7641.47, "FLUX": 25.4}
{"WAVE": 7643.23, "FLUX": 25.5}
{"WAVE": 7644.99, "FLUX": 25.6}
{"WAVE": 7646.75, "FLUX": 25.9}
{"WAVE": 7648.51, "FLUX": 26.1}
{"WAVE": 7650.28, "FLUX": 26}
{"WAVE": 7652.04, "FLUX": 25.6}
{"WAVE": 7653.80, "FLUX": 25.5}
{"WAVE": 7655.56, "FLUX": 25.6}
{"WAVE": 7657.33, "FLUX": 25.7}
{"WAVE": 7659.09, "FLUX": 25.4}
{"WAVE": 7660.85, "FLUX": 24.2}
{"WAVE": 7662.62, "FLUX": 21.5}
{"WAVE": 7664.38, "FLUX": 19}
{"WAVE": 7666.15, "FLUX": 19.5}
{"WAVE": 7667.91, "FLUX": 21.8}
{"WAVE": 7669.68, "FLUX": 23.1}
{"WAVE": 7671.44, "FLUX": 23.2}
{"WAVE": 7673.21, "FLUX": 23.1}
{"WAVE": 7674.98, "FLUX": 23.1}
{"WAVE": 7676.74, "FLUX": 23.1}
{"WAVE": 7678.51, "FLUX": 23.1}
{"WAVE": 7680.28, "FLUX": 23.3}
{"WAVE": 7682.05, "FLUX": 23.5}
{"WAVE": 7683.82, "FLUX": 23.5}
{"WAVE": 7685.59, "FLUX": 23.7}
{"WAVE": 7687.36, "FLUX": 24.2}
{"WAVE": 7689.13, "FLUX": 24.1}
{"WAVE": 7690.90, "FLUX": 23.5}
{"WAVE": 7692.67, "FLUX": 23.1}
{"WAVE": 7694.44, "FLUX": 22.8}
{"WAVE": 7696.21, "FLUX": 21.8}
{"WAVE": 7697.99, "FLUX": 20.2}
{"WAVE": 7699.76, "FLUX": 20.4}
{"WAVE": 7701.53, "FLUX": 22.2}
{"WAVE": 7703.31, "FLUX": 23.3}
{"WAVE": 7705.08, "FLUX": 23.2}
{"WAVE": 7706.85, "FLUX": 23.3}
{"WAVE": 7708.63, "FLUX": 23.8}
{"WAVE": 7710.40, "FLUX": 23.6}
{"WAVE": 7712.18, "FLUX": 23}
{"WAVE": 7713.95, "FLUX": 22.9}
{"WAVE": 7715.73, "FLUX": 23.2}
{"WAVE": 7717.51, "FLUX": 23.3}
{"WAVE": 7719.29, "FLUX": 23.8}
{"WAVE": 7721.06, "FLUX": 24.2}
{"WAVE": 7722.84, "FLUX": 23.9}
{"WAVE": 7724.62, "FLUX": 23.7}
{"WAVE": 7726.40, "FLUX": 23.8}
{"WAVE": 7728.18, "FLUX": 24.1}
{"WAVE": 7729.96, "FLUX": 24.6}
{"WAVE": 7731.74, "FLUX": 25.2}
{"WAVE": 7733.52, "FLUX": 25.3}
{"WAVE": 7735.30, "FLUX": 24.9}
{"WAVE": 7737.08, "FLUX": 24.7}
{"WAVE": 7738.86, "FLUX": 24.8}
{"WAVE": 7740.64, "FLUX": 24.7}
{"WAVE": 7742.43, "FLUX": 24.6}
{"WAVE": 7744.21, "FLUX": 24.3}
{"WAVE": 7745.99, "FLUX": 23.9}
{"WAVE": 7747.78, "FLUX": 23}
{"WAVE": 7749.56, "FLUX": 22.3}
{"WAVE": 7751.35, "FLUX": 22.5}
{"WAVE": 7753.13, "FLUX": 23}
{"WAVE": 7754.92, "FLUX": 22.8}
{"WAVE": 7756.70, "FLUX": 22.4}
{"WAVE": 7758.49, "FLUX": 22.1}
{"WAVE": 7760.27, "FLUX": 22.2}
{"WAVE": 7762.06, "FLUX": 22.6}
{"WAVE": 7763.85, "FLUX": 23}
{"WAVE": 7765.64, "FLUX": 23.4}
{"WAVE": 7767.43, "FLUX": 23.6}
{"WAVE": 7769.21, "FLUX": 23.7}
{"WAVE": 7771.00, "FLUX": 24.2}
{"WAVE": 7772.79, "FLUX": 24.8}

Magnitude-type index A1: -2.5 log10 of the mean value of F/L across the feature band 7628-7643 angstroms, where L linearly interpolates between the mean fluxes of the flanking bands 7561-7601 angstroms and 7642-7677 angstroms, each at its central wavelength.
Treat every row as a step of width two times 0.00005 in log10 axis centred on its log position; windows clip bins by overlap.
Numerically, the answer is -0.012 mag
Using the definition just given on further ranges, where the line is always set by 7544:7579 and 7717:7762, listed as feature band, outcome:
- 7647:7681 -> 0.09 mag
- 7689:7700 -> 0.12 mag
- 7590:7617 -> 0.04 mag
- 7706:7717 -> 0.05 mag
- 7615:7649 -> 0.01 mag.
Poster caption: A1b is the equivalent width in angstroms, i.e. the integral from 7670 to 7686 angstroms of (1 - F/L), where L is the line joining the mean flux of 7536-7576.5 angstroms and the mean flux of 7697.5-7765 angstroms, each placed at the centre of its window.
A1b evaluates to 1.0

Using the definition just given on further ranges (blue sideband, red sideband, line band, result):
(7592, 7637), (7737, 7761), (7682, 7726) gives 2.1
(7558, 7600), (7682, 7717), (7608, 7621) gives -0.4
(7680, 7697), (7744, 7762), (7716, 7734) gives -0.9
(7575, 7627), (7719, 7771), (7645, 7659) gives 0.0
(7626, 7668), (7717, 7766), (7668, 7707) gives 2.2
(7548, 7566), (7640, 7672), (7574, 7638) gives -1.0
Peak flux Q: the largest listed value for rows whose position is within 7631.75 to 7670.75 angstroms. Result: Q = 26.1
